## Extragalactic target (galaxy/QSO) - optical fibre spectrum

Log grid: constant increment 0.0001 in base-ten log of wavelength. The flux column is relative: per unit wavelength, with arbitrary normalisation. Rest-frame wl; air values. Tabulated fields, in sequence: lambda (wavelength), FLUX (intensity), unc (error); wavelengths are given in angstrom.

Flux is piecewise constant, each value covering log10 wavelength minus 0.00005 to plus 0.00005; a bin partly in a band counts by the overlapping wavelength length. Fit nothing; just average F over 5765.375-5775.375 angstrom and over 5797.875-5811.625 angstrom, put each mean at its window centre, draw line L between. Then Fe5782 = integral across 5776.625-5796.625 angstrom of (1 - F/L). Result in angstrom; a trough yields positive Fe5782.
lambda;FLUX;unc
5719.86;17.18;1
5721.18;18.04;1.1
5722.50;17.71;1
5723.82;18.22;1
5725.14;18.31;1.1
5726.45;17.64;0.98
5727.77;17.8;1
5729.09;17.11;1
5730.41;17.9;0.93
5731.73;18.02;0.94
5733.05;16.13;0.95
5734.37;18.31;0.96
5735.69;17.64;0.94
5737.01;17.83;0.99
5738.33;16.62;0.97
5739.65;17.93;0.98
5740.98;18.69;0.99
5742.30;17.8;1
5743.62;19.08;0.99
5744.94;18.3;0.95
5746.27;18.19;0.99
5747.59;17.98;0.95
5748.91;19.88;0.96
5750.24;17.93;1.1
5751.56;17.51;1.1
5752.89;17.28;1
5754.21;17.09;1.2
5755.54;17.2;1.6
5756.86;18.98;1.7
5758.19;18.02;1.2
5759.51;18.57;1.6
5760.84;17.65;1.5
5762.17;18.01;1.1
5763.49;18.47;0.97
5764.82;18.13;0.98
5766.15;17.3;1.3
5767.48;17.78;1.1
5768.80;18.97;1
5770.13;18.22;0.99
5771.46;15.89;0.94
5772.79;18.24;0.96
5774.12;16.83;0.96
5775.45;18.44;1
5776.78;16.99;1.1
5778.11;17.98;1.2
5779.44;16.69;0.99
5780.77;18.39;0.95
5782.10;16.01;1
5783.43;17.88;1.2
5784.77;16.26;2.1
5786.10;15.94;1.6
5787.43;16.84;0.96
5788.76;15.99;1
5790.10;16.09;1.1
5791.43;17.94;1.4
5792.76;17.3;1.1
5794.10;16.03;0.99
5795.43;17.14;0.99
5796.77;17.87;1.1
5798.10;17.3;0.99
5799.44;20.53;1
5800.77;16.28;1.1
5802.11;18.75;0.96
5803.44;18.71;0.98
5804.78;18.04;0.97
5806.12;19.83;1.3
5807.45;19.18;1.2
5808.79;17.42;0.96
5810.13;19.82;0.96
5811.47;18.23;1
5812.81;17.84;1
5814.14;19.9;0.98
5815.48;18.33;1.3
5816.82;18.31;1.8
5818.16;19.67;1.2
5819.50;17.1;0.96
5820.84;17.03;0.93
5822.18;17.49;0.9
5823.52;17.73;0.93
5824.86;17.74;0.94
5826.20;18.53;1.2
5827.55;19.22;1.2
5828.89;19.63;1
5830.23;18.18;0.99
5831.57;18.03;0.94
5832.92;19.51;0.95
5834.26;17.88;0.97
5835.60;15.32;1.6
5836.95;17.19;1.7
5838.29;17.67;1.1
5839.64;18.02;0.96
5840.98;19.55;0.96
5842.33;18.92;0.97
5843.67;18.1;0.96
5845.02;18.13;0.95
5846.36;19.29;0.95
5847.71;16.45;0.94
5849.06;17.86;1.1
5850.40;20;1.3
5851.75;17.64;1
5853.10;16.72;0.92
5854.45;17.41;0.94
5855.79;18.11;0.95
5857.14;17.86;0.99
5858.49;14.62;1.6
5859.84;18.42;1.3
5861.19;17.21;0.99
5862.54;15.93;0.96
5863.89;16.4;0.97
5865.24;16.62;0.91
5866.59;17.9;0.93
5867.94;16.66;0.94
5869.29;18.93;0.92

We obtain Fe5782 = 1.30 angstrom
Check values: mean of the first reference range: 17.7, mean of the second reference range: 18.6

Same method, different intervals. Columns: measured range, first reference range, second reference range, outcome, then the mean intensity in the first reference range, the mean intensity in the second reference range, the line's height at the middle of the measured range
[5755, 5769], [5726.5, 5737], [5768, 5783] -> -0.4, 17.6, 17.5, 17.5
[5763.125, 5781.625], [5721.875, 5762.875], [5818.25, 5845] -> 0.3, 17.9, 18.1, 18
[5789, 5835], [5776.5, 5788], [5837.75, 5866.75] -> -2.4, 17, 17.7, 17.3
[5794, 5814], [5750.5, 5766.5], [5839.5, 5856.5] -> -0.3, 17.9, 18.2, 18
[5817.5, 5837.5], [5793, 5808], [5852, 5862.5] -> -0.4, 18.1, 17.1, 17.7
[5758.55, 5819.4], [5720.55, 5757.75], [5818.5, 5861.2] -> 0.3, 17.9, 17.9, 17.9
